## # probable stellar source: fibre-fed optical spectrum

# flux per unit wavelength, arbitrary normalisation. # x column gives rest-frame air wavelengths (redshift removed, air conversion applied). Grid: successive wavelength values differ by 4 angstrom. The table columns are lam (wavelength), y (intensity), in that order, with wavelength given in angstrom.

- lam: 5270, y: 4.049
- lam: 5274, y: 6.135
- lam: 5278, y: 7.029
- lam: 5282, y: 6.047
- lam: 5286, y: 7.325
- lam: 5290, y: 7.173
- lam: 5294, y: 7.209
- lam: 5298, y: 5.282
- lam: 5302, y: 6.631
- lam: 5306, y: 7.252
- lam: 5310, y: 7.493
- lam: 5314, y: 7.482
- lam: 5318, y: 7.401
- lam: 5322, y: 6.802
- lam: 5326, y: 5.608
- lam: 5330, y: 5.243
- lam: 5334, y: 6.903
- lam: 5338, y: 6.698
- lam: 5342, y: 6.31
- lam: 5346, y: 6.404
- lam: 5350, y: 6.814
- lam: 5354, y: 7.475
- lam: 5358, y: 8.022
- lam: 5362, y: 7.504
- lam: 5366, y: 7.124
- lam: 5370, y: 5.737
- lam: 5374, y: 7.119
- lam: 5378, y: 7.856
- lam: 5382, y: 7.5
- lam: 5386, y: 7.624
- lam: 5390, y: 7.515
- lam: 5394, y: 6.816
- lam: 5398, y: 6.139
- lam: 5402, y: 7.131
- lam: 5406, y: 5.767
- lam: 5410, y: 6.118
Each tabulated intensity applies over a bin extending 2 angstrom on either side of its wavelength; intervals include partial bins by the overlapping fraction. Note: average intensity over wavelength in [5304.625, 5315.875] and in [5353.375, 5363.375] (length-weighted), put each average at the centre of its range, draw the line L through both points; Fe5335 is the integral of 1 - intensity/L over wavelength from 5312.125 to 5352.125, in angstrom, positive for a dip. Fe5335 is 5.19 angstrom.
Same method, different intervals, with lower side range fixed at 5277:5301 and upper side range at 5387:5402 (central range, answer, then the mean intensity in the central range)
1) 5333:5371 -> -0.6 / 6.93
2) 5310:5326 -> -0.8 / 7.06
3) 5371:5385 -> -1.0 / 7.38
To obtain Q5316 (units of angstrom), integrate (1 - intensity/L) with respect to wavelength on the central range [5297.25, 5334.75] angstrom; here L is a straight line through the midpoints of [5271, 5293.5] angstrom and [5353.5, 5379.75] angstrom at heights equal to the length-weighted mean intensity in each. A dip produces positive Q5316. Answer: 1.3 angstrom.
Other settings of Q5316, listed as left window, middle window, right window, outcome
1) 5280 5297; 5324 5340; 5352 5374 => 2.1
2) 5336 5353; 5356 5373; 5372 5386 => 0.1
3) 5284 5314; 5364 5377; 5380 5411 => 0.2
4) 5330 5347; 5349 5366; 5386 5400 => -2.2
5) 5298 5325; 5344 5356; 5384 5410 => 0.0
